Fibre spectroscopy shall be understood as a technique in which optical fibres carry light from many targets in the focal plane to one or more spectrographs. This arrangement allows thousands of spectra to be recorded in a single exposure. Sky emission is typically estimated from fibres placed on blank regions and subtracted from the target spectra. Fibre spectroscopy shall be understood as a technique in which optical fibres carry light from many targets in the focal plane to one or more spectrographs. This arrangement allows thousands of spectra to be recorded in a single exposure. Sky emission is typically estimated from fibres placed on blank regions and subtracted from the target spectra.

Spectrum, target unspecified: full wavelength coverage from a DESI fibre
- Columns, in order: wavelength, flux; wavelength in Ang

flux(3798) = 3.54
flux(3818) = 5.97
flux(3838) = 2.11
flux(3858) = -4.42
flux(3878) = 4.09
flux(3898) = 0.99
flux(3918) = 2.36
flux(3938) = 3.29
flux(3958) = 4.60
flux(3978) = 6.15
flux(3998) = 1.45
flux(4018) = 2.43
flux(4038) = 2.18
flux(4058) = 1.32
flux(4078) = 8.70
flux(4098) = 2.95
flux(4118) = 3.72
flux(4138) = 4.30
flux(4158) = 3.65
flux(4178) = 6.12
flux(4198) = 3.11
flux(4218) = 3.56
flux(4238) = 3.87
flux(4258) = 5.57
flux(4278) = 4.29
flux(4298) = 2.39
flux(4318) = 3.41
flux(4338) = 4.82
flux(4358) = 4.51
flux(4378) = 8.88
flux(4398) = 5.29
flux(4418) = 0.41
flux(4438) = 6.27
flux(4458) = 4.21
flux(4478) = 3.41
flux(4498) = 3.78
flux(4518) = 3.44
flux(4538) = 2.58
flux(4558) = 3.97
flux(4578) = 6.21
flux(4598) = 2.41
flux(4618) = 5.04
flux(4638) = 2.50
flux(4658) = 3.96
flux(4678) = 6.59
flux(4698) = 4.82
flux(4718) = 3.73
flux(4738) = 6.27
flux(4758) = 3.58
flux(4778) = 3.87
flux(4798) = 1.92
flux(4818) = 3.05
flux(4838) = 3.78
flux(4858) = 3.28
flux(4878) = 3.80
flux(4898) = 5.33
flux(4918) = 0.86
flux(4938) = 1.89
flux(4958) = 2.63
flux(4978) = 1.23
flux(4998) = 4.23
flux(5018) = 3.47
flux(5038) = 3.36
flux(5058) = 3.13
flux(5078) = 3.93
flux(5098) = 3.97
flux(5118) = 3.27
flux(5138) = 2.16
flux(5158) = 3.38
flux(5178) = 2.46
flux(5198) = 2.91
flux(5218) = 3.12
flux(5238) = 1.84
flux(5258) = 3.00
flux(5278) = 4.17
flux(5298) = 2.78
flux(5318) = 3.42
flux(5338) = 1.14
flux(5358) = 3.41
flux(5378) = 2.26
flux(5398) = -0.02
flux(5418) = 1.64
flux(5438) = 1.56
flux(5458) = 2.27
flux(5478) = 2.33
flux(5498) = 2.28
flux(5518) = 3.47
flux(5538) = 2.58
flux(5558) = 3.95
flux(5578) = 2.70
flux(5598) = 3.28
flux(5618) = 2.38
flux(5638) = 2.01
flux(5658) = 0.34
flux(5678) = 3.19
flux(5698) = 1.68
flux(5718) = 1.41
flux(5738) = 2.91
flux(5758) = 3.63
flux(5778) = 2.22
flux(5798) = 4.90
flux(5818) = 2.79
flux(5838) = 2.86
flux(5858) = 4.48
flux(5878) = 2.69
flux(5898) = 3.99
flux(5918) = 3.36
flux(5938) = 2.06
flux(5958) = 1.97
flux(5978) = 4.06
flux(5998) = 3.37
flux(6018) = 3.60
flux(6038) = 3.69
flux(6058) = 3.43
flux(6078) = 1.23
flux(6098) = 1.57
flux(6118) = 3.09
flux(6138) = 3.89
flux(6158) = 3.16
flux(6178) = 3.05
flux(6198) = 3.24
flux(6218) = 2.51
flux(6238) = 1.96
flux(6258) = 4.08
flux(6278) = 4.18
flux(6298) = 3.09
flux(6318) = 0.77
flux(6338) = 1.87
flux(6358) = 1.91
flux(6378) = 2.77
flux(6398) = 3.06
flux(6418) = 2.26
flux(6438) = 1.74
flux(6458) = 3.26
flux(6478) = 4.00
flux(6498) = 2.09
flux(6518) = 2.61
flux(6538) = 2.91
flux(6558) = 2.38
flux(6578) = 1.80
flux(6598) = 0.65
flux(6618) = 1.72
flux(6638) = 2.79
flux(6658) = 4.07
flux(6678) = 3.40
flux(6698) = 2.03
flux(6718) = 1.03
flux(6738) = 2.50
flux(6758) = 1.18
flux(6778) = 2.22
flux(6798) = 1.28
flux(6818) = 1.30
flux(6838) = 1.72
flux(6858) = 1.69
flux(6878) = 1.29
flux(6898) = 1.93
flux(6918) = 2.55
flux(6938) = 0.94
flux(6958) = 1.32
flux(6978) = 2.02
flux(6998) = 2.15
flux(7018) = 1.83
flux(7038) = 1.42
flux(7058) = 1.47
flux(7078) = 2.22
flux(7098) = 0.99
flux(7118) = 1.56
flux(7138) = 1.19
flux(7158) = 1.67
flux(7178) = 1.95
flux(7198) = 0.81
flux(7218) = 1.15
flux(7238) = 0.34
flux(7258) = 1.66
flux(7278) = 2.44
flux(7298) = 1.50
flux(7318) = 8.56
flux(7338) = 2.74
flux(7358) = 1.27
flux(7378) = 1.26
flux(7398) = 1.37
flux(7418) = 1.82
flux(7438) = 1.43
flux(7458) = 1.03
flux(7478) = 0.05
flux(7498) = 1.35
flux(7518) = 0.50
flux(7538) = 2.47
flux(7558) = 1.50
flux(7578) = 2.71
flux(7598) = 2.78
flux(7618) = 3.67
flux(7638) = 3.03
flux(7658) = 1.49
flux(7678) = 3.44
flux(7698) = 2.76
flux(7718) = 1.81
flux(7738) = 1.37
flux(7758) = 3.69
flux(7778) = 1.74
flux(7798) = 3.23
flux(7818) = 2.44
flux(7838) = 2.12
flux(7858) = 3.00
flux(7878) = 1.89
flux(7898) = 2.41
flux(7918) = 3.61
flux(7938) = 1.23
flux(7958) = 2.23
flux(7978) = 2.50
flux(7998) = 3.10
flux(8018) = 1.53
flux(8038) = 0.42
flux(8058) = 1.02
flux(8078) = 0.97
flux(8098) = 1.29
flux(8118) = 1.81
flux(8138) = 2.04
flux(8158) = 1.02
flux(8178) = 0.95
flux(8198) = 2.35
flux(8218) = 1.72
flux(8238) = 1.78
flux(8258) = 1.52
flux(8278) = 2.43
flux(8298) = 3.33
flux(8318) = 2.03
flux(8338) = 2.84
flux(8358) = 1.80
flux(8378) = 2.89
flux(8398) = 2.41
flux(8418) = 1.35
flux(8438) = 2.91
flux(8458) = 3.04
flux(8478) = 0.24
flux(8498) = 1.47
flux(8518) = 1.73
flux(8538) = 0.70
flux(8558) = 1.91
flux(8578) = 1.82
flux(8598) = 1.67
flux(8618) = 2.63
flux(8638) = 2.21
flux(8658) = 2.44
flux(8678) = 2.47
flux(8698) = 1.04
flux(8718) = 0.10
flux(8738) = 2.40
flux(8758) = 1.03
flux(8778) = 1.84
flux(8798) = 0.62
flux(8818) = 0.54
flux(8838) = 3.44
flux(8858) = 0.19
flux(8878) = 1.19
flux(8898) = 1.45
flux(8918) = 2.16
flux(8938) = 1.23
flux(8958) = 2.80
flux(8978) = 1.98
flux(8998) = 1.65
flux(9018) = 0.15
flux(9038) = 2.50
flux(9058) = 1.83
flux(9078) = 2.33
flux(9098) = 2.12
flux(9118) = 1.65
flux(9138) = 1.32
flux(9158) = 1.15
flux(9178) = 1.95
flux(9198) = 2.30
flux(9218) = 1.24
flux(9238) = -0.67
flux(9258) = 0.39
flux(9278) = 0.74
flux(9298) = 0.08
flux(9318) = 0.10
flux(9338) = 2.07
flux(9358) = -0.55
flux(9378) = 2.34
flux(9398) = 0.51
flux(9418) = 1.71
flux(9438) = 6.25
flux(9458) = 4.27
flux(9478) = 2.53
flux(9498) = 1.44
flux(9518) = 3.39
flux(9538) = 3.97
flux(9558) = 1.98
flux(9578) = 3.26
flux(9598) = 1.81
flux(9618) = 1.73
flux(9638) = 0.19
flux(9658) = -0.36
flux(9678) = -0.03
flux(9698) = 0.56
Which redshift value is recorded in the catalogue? 0.962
